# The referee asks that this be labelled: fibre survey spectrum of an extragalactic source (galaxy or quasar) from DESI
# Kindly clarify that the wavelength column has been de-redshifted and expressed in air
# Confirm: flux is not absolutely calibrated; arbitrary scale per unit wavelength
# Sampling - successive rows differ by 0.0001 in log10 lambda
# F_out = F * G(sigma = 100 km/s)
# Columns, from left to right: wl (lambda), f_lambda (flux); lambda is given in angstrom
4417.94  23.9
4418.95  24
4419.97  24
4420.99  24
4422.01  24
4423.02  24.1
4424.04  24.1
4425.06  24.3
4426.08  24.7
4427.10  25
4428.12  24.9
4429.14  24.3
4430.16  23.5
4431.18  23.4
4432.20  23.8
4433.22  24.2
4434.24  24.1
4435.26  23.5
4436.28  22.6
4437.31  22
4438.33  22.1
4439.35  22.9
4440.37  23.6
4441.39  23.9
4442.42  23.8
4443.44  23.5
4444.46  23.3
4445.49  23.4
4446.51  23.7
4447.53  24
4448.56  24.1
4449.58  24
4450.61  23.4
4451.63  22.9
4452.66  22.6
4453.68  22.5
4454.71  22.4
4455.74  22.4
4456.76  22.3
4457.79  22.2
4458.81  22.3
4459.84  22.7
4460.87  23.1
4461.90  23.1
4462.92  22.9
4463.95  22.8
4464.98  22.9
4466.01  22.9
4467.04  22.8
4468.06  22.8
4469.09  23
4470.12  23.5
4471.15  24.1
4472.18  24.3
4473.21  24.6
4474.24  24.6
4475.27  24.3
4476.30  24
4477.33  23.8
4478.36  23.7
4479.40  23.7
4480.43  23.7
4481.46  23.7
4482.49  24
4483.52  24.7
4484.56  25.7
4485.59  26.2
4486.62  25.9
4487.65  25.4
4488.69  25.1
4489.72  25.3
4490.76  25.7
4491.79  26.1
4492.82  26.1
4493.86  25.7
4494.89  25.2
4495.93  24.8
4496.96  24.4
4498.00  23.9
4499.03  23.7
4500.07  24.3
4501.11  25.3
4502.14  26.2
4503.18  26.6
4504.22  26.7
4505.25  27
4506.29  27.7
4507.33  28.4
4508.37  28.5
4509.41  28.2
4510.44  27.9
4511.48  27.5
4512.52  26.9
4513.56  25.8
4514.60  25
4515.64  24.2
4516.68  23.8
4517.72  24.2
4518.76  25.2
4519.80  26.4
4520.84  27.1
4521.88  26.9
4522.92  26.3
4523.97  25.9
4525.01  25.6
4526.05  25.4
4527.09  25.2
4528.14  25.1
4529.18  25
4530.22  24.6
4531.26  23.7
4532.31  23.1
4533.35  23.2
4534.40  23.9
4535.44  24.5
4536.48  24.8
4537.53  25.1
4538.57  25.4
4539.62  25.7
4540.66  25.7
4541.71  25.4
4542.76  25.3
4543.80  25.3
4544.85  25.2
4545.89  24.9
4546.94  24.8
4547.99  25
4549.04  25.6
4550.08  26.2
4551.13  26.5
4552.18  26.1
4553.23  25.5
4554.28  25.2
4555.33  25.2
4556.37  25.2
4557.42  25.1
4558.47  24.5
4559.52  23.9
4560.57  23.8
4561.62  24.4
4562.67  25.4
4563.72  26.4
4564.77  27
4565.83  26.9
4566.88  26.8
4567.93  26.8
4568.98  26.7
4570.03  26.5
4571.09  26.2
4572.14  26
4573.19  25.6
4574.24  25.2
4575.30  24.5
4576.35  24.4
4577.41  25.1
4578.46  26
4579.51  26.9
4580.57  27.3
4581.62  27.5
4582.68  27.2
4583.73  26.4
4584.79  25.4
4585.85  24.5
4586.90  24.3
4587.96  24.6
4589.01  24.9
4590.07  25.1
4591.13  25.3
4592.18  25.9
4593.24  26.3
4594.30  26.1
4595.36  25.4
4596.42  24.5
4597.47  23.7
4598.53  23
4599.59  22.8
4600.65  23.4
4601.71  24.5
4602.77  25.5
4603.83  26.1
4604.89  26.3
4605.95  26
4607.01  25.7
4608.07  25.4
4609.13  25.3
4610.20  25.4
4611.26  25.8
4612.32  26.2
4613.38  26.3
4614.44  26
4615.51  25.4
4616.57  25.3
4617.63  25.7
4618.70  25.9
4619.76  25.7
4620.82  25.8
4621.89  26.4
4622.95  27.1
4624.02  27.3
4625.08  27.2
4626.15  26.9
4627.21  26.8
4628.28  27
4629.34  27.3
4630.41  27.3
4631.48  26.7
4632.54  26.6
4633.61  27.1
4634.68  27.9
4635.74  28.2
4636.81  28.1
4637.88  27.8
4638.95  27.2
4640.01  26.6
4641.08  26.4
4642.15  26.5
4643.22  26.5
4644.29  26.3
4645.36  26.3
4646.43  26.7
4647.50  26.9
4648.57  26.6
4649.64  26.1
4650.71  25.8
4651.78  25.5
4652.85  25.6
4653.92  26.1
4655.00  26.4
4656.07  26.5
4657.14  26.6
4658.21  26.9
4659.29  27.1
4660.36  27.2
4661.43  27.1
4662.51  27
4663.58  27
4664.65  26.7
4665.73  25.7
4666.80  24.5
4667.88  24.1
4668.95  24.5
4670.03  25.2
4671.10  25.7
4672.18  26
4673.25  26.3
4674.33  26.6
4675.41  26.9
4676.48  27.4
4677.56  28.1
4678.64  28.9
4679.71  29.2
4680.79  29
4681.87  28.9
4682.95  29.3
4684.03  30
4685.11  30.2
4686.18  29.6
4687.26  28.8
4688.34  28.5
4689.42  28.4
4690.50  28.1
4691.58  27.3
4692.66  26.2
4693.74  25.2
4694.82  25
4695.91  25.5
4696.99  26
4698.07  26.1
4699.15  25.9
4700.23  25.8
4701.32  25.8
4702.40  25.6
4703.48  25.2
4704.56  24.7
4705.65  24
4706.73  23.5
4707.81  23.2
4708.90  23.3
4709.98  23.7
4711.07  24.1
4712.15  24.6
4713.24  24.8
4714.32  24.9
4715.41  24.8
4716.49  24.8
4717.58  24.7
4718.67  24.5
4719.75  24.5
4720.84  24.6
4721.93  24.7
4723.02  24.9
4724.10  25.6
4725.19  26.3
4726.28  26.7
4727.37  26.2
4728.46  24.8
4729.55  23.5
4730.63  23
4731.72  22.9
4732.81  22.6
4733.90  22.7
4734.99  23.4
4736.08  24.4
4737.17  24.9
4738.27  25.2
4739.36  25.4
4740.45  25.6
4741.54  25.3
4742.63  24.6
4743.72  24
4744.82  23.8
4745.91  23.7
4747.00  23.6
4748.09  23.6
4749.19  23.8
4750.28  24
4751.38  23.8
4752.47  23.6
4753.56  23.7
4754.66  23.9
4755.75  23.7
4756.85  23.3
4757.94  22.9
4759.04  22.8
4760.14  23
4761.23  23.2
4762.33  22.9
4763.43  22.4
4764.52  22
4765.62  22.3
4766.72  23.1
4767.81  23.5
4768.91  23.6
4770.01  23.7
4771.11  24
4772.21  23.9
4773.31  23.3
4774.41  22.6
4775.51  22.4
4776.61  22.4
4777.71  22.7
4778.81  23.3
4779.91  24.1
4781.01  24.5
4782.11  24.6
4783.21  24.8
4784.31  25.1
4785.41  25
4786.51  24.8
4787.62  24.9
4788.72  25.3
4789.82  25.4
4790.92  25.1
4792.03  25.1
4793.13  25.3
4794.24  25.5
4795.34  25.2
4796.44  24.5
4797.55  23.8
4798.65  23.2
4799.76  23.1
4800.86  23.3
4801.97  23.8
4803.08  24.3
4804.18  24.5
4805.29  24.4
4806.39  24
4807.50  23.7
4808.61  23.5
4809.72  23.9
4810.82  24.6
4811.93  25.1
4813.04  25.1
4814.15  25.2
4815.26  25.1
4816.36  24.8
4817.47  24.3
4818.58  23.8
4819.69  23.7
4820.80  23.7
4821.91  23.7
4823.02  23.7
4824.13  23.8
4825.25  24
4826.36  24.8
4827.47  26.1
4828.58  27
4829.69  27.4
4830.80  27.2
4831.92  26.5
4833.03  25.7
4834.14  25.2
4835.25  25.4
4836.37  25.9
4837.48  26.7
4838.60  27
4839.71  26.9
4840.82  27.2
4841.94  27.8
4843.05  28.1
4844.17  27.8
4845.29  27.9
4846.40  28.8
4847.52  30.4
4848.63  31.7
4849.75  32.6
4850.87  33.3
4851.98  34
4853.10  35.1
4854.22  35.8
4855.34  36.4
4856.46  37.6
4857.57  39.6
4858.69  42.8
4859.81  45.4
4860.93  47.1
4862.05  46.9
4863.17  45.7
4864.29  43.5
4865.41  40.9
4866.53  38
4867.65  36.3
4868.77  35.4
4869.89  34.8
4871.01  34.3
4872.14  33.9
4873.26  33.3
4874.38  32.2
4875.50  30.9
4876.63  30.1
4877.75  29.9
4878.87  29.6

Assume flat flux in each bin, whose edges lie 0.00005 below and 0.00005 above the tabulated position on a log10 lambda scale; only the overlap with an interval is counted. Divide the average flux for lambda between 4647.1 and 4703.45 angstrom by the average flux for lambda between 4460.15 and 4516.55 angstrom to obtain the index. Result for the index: 1.07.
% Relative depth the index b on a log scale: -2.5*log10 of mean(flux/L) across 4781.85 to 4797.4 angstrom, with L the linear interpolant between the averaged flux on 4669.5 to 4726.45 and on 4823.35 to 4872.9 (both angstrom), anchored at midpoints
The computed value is 0.20 mag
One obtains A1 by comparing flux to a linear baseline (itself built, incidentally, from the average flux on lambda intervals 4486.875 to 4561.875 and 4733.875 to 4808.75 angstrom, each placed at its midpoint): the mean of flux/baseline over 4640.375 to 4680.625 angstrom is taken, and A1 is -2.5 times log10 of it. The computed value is -0.079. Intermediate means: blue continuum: 25.5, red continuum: 23.9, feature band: 26.5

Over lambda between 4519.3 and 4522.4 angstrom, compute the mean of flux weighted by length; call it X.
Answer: 26.8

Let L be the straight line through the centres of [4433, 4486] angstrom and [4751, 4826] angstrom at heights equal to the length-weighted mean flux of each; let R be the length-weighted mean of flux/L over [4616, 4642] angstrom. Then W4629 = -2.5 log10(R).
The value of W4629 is -0.14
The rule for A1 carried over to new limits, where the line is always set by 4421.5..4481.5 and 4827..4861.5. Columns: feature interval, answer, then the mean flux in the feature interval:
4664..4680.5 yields 0.055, 26.4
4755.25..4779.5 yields 0.275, 23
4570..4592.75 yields 0.016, 25.7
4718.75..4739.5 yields 0.180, 24.5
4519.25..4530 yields -0.040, 25.9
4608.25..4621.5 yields 0.040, 25.7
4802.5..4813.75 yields 0.246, 24.3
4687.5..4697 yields 0.057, 26.8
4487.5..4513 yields -0.072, 26.1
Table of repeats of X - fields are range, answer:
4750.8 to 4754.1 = 23.7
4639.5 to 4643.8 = 26.5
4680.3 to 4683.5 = 29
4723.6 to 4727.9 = 26.2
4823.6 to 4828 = 24.6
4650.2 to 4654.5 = 25.7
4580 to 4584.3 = 27.1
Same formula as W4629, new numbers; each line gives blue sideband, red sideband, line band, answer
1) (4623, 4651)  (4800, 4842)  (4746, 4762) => 0.099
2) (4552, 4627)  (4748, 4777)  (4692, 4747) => -0.039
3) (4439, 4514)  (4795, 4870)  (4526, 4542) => 0.023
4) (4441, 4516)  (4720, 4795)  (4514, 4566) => -0.034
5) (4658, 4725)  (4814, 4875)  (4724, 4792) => 0.182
